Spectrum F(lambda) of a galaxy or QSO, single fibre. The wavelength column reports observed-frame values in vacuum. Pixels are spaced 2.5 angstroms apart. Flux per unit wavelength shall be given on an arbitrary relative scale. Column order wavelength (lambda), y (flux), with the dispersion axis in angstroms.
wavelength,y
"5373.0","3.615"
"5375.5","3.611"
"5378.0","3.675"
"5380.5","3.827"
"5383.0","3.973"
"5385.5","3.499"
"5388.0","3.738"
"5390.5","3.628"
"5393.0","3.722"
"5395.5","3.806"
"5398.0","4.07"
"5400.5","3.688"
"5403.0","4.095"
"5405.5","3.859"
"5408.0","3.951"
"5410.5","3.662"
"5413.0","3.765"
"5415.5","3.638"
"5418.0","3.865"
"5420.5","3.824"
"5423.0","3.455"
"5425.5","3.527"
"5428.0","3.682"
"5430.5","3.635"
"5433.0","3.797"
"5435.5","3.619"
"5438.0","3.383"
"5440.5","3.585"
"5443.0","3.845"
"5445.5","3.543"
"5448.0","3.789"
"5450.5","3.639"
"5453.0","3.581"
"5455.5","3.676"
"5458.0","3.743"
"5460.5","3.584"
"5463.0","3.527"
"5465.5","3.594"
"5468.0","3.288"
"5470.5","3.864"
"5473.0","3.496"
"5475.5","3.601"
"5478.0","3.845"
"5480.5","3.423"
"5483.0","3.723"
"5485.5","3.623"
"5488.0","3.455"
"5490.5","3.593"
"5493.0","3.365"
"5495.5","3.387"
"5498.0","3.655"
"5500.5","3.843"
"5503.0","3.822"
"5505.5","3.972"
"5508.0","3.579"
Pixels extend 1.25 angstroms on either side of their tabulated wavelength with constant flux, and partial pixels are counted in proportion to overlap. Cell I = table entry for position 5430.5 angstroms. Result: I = 3.635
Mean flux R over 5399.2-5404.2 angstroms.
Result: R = 3.89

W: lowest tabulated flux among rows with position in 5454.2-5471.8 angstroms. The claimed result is 3.288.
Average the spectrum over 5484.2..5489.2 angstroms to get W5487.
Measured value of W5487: 3.54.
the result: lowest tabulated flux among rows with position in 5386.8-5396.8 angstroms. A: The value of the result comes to 3.628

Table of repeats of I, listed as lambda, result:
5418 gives 3.865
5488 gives 3.455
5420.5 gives 3.824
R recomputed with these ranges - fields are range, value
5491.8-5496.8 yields 3.38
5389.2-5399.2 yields 3.8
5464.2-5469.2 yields 3.44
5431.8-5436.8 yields 3.7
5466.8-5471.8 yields 3.58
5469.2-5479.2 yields 3.7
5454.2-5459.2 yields 3.71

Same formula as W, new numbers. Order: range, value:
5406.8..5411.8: 3.662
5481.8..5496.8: 3.365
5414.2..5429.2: 3.455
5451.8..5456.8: 3.581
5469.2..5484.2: 3.423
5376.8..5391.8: 3.499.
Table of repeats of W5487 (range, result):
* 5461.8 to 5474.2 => 3.55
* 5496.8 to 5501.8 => 3.75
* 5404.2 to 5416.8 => 3.78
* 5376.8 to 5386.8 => 3.74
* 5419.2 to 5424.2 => 3.64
